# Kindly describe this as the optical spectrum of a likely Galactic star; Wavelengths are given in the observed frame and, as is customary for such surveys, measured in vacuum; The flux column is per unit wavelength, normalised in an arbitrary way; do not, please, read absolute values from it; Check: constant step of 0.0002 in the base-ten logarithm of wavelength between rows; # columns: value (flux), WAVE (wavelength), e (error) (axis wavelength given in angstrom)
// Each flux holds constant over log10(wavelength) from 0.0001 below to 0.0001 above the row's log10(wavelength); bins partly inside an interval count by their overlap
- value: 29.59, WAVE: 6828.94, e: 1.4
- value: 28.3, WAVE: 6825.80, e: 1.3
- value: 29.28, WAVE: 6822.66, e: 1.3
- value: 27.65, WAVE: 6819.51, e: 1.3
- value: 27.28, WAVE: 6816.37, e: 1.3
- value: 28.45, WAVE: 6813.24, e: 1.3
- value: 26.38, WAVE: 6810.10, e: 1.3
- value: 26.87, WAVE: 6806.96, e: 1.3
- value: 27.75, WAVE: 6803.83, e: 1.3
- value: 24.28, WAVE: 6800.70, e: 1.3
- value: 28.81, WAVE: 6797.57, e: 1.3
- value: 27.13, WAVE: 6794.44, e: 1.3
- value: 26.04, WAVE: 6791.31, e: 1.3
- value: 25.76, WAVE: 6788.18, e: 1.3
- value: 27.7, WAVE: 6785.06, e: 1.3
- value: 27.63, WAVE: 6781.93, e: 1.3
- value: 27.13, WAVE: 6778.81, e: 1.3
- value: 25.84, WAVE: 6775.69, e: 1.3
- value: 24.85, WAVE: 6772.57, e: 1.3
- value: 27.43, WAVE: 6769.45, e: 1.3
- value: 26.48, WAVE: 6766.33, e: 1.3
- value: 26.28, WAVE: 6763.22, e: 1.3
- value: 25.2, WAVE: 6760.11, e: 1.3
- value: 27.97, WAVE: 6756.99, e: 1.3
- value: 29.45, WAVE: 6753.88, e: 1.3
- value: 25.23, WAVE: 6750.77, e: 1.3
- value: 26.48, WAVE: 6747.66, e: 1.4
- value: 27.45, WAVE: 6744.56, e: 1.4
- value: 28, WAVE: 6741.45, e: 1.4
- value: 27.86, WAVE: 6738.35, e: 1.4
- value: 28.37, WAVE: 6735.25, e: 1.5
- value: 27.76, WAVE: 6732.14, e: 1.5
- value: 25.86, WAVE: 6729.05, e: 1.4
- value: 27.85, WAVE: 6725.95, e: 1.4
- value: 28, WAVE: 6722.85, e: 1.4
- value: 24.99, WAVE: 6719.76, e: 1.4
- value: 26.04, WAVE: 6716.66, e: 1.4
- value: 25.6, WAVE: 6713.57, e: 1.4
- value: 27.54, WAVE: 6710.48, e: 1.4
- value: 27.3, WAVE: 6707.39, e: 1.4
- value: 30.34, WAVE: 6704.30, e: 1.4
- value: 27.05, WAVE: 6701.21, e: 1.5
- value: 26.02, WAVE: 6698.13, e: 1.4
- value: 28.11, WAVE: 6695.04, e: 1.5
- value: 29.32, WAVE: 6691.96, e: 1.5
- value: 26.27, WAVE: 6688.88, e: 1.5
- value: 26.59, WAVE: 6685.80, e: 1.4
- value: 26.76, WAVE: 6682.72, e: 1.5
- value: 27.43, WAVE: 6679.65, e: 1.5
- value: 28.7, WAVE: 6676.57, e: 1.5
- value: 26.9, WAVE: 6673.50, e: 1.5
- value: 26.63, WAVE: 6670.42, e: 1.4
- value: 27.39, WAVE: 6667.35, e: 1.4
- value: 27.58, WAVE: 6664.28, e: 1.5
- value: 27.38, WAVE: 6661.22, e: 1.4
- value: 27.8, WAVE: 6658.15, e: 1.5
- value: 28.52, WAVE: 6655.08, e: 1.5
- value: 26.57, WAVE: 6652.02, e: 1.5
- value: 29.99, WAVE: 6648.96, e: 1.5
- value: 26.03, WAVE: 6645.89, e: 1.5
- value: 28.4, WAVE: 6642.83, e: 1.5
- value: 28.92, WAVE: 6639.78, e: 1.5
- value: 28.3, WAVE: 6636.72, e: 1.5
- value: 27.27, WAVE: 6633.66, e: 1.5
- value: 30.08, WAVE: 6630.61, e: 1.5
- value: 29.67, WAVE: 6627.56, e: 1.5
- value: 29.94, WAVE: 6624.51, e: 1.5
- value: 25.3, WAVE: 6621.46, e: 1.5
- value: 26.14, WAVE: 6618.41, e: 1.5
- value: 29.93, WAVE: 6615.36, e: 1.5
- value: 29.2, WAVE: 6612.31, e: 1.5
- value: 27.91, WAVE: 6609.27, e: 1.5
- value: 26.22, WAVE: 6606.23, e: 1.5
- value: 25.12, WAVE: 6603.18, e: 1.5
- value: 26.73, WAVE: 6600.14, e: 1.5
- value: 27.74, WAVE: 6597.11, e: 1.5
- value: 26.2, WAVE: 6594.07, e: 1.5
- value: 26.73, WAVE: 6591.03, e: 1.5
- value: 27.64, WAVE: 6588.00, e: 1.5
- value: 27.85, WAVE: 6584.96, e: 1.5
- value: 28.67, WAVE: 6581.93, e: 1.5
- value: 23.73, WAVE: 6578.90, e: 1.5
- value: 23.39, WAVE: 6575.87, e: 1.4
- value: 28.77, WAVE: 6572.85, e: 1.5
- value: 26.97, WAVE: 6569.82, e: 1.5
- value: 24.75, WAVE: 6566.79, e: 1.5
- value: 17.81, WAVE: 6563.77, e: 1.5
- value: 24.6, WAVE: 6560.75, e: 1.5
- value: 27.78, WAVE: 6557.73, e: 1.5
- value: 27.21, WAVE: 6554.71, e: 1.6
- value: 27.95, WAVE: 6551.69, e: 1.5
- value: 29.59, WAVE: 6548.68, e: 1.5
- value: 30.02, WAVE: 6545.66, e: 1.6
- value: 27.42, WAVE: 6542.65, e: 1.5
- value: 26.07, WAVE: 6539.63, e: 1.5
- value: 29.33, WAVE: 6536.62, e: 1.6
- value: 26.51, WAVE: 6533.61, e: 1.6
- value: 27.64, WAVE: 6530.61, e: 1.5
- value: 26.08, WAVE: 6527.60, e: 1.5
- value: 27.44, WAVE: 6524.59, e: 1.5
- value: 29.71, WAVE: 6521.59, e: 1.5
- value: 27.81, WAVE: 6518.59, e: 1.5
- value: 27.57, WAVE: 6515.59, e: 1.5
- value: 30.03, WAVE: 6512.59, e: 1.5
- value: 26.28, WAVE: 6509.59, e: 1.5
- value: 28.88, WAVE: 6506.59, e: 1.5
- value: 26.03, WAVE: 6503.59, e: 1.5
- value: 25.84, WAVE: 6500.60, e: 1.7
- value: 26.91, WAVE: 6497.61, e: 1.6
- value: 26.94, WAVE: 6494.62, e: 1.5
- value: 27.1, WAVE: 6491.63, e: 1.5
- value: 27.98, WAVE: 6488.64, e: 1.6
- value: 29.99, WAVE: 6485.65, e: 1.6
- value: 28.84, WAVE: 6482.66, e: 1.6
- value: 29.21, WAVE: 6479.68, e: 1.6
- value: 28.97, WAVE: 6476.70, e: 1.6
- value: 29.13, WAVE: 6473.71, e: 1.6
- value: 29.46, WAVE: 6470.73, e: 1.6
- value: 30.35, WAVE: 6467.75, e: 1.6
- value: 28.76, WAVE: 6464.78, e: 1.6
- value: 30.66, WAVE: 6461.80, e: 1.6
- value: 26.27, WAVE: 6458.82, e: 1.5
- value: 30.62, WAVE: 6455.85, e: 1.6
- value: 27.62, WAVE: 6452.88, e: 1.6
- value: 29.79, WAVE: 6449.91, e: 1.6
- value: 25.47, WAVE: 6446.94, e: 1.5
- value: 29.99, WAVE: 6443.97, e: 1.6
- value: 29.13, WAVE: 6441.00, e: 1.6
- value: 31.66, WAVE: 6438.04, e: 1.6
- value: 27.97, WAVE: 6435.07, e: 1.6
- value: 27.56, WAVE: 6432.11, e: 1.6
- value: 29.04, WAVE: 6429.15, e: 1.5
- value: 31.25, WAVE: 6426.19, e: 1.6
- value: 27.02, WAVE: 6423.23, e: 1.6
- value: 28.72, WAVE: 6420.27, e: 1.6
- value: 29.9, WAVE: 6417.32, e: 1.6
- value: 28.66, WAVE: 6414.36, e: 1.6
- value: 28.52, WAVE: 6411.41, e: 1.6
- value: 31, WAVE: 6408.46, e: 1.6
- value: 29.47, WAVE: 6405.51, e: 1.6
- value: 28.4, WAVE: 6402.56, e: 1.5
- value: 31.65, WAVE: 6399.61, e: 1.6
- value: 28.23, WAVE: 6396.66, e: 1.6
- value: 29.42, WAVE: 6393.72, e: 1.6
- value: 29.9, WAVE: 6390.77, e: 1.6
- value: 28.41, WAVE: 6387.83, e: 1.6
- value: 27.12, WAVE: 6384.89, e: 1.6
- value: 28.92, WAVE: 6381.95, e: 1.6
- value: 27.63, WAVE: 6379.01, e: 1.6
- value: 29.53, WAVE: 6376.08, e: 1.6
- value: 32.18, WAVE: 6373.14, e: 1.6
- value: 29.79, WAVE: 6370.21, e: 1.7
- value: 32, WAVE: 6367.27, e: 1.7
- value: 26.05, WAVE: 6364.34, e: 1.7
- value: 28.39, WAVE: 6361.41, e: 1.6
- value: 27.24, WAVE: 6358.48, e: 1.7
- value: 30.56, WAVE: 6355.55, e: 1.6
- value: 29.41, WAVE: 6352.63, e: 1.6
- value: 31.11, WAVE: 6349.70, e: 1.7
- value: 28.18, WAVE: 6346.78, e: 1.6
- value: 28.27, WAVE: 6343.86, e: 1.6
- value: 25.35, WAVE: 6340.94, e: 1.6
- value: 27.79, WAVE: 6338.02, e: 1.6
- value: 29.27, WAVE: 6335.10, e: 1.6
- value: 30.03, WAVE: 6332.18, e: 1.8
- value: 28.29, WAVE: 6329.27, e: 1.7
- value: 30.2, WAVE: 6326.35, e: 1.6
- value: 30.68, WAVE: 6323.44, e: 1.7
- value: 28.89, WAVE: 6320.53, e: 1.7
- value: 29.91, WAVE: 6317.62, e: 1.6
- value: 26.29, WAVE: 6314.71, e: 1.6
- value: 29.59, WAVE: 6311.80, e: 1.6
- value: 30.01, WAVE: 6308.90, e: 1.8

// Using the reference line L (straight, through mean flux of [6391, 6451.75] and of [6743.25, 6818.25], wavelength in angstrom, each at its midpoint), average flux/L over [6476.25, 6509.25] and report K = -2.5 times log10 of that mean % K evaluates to 0.03 mag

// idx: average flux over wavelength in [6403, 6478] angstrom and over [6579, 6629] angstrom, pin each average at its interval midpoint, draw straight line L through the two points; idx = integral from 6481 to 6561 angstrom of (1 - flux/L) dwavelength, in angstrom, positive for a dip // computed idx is 1.5 angstrom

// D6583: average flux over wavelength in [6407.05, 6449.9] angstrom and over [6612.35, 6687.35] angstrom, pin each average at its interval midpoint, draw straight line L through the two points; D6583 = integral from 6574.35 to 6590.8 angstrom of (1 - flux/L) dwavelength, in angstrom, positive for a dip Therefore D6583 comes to 1.12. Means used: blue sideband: 29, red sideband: 27.9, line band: 26.3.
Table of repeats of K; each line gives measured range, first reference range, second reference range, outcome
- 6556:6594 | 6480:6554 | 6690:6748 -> 0.08 mag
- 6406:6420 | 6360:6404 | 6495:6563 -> -0.02 mag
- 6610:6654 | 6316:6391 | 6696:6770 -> -0.03 mag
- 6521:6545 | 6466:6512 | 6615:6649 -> 0.03 mag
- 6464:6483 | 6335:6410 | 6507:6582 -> -0.06 mag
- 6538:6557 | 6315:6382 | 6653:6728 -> 0.00 mag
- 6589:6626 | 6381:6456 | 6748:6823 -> 0.03 mag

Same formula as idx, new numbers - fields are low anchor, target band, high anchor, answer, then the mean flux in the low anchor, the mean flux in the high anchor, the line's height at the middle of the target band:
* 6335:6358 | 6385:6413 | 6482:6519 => -1.00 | 28.7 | 27.7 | 28.3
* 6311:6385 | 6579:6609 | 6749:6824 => 1.04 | 29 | 26.9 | 27.8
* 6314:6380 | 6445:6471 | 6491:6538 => -0.69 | 29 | 27.5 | 28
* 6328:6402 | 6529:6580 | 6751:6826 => 2.99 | 29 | 27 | 28.1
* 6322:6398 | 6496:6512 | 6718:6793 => 0.71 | 29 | 26.9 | 28.2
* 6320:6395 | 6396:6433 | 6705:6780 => -0.67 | 29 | 26.9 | 28.7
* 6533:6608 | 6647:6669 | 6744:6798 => -0.97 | 26.6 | 26.8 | 26.7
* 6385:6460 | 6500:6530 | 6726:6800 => 0.88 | 29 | 27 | 28.5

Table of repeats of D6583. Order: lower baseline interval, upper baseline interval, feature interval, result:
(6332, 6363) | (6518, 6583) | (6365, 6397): -1.1 angstrom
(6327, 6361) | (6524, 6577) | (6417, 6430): -0.6 angstrom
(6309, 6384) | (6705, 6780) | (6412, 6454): -0.4 angstrom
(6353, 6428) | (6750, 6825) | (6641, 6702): 0.3 angstrom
